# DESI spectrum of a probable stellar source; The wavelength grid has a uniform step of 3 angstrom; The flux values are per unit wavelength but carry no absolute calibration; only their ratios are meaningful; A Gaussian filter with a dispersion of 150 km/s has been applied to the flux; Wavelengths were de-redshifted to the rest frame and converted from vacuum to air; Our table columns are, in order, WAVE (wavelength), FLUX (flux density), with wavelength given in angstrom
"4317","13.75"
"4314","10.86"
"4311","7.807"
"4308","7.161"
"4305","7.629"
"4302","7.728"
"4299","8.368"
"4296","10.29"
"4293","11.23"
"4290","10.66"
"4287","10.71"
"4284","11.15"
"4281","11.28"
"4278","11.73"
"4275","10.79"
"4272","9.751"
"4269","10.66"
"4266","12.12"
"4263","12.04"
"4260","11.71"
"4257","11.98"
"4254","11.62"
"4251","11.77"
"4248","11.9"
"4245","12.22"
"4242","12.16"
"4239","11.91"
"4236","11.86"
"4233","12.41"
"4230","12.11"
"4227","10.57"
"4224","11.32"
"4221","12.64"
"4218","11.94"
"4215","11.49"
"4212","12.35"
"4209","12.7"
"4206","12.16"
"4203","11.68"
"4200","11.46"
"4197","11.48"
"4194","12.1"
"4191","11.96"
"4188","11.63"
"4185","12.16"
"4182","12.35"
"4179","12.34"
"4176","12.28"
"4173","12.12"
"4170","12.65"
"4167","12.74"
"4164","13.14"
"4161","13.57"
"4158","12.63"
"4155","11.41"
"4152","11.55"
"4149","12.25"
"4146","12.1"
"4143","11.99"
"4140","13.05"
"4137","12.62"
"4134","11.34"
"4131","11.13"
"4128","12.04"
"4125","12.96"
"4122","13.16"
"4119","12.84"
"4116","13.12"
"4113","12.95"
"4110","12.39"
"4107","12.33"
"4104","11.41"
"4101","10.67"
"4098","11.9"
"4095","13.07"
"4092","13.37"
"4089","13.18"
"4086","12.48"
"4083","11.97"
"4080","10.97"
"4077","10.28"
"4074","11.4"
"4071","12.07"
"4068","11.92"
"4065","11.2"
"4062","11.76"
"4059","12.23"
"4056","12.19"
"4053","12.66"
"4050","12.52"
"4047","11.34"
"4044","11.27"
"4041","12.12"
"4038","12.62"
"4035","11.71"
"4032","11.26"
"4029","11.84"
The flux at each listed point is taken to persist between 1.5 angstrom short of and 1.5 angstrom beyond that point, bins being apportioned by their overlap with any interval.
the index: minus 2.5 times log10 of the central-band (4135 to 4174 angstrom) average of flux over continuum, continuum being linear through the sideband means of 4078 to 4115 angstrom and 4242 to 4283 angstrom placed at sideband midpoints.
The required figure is -0.04 mag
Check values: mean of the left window 12.2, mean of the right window 11.5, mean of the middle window 12.4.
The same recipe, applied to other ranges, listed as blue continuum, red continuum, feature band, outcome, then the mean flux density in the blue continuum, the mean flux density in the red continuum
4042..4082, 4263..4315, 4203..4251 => -0.14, 11.7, 10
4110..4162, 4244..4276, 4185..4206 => 0.02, 12.4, 11.5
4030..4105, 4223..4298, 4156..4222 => -0.06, 11.9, 11.4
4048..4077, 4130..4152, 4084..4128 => -0.05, 11.9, 12.1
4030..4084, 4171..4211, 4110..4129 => -0.08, 11.7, 12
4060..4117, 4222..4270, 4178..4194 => -0.02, 12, 11.8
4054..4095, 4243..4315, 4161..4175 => -0.13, 12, 10.6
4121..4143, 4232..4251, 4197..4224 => 0.01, 12.3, 12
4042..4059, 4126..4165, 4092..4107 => 0.01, 12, 12.2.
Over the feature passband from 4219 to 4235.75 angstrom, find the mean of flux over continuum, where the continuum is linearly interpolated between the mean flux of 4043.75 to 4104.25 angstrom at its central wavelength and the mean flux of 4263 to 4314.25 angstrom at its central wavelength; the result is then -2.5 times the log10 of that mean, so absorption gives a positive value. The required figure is -0.121 mag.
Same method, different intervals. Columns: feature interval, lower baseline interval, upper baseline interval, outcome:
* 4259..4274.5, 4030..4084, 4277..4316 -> -0.123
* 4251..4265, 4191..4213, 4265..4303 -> -0.082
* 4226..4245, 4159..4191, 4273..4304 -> -0.053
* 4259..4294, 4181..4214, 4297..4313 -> -0.233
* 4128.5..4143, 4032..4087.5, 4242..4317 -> -0.058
